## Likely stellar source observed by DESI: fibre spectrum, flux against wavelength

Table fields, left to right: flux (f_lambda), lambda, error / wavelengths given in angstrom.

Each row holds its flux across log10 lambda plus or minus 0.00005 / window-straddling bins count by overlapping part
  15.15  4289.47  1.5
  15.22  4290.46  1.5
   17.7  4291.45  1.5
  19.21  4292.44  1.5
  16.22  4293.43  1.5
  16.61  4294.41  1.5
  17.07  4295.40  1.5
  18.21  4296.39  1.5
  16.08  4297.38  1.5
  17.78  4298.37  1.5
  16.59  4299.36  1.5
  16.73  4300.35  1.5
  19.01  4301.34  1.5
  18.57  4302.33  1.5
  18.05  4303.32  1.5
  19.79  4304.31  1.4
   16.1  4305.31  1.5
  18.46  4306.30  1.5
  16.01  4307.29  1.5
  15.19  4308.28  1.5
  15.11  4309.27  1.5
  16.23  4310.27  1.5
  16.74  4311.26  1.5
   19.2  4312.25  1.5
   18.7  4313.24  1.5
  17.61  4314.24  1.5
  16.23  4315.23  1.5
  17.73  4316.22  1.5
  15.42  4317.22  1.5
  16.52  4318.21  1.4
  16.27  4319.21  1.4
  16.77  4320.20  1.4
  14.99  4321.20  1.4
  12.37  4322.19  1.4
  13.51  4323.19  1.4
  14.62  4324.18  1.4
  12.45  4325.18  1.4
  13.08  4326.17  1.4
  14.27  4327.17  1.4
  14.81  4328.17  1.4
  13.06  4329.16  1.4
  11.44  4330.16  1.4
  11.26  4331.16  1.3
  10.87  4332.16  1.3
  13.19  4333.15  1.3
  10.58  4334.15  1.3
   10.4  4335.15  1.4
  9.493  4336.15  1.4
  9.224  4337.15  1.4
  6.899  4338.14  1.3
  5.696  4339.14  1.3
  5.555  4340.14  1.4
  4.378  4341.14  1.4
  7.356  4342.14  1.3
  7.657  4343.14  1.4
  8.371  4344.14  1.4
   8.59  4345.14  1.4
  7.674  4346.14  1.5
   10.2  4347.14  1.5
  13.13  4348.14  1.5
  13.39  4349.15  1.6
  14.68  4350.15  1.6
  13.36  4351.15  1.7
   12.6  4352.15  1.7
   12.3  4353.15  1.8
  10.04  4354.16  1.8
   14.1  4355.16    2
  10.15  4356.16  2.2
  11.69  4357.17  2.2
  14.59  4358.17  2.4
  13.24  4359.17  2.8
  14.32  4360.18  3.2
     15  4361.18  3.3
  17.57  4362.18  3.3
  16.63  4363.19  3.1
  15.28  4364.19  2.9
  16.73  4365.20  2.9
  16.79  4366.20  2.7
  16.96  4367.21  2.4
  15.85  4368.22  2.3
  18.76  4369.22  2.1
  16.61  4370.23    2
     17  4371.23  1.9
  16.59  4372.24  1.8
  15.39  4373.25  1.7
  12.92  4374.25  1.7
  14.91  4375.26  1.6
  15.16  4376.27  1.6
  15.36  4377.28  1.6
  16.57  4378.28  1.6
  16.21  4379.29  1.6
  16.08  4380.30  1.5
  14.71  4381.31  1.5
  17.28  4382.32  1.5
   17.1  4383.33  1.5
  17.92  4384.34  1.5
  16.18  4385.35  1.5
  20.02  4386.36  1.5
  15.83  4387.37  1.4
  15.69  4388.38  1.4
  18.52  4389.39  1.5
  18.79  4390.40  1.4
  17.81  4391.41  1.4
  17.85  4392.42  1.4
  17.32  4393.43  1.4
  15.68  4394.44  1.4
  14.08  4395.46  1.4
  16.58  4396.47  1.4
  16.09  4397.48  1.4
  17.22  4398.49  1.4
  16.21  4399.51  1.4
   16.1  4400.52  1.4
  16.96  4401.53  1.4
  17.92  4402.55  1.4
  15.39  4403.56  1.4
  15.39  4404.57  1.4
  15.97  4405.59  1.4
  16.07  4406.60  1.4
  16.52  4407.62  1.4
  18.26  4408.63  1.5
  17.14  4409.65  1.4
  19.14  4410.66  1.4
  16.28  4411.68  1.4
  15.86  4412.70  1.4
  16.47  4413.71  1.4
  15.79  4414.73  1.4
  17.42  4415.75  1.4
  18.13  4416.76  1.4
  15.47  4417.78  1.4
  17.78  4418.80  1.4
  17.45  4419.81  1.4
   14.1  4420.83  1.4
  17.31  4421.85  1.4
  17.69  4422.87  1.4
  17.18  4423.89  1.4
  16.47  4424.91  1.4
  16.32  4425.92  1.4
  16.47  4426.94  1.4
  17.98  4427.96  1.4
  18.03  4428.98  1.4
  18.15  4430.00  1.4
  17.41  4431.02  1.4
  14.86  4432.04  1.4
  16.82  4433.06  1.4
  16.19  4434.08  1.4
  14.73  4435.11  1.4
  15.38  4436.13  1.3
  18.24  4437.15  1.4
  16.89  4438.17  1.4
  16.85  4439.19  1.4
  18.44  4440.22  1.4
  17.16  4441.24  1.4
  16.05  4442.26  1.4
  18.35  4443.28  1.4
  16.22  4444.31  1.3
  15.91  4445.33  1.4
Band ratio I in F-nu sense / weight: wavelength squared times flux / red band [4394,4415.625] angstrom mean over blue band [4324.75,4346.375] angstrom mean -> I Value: 1.73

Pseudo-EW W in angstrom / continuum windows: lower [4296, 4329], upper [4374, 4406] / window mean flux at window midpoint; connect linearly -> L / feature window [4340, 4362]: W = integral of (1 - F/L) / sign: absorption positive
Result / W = 6.95 angstrom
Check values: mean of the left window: 16.3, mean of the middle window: 11.2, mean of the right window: 16.5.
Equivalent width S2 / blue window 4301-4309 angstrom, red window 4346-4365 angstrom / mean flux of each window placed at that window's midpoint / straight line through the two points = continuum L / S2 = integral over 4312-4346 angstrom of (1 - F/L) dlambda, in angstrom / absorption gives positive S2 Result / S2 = 7.6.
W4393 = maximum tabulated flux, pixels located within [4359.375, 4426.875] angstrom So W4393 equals 20.02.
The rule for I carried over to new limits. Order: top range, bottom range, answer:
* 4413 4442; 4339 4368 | 1.43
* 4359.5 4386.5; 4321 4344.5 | 1.56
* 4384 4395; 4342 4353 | 1.64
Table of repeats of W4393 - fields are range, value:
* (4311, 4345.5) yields 19.2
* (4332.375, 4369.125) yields 17.57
